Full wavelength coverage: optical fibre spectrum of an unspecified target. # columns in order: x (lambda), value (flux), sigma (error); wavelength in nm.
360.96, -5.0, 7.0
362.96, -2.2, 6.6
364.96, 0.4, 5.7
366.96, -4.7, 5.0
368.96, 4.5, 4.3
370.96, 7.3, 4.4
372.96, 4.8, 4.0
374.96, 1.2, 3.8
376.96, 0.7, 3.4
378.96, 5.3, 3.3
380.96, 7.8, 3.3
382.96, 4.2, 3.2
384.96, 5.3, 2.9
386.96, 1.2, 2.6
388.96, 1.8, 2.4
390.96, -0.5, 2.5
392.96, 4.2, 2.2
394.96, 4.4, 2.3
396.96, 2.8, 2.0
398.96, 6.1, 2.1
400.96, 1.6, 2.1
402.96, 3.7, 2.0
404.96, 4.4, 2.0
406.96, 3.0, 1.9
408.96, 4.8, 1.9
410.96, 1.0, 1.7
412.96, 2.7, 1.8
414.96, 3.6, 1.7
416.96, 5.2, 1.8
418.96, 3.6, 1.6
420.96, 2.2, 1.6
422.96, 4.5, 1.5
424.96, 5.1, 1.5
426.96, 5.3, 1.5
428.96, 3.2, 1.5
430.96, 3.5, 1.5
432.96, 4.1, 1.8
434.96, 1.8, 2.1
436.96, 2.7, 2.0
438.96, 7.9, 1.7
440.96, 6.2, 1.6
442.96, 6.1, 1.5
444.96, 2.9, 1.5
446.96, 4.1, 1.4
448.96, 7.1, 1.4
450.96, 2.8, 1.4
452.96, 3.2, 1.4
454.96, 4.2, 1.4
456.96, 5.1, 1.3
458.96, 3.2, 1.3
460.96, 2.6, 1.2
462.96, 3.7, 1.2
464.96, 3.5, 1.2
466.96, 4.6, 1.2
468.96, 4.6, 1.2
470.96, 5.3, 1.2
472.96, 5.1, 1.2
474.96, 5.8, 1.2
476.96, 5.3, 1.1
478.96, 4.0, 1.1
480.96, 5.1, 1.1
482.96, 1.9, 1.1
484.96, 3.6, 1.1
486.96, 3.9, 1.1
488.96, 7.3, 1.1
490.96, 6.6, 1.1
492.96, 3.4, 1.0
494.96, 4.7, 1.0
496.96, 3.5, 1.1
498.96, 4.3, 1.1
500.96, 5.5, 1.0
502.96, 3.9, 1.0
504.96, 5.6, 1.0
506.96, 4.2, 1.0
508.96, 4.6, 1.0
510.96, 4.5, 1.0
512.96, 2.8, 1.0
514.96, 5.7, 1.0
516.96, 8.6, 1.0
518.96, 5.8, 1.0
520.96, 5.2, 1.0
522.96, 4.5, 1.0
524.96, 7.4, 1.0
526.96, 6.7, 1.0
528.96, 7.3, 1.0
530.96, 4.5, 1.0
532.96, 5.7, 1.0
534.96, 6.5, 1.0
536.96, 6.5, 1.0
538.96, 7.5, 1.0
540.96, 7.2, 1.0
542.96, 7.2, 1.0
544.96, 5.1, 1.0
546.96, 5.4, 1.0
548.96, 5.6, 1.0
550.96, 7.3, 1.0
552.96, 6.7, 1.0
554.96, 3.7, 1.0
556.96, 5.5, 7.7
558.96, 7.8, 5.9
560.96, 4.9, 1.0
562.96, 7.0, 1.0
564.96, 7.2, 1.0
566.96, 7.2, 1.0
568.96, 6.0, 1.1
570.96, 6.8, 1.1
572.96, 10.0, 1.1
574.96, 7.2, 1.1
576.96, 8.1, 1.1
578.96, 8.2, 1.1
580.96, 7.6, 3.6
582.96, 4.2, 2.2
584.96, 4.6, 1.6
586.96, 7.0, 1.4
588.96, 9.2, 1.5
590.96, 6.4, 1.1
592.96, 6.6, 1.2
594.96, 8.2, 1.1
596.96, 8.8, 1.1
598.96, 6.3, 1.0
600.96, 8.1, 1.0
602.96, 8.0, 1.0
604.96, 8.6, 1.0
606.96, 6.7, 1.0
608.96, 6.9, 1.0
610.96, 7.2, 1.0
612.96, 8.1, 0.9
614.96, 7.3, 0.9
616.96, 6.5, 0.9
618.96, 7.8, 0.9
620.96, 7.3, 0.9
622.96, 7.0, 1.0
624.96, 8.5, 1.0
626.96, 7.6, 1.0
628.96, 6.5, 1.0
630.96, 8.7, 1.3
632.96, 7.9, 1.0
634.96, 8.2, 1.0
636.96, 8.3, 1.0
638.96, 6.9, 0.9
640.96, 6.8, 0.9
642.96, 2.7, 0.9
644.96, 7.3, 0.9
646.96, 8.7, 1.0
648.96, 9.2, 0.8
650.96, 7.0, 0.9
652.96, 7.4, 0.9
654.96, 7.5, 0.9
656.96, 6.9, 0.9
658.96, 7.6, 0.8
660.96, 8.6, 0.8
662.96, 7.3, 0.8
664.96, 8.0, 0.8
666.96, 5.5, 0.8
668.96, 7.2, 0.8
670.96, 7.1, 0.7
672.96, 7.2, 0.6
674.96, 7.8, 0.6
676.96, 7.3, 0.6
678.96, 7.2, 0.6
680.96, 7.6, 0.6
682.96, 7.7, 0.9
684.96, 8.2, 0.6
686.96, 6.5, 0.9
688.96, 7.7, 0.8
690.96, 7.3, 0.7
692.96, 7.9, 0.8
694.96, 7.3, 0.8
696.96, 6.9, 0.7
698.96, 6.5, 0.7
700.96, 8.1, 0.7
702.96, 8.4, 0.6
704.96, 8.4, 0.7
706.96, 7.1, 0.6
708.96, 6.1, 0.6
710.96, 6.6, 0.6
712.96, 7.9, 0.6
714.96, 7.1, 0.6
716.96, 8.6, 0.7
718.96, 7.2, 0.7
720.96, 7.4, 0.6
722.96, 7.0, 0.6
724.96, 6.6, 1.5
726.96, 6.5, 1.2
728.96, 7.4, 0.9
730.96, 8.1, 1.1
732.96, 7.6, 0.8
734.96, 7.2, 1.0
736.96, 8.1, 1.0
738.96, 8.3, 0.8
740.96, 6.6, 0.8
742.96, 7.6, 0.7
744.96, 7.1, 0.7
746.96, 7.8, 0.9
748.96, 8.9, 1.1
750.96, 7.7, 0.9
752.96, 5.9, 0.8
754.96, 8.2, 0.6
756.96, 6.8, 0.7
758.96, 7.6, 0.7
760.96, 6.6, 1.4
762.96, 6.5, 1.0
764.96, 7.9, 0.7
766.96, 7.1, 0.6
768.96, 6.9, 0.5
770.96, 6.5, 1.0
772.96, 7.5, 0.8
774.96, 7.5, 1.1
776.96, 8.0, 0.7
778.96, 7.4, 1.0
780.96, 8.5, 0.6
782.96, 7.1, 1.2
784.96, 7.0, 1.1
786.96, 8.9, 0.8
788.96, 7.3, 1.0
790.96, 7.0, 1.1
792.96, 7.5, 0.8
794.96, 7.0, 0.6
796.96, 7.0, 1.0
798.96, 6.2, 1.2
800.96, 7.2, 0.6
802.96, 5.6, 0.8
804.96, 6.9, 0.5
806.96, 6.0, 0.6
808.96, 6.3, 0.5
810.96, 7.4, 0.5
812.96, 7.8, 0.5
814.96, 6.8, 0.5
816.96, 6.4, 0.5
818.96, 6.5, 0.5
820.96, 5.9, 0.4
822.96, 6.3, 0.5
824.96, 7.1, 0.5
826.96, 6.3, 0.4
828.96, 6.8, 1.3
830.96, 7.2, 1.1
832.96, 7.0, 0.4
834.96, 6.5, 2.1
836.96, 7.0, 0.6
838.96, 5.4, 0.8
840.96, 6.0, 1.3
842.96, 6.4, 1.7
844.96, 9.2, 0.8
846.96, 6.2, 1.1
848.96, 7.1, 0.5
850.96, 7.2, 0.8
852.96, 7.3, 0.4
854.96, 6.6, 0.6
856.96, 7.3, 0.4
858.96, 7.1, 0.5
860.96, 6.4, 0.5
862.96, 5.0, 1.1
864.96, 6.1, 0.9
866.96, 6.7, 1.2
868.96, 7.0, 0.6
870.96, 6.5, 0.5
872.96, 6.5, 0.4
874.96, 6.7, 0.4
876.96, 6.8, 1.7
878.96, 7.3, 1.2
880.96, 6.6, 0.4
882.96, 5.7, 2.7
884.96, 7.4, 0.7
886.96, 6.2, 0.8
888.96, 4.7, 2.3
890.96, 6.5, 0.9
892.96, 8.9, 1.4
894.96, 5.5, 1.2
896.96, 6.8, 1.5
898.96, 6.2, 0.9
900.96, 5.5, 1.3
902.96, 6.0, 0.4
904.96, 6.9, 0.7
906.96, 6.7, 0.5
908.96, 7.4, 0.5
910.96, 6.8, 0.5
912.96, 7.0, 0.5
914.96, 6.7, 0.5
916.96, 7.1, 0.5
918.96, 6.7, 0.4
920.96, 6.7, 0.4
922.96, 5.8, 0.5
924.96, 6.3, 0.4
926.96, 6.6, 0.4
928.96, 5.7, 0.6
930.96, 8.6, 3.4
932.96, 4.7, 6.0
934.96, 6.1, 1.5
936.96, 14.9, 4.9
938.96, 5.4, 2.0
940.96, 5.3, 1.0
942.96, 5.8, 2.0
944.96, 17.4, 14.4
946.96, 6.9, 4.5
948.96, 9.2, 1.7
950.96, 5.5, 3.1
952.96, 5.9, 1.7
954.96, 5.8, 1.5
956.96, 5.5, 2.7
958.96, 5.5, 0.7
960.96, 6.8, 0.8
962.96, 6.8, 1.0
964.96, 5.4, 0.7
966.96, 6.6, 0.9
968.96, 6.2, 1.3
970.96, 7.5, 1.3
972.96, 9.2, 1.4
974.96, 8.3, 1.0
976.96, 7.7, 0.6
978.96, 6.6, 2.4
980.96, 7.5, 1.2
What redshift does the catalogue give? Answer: 0.290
